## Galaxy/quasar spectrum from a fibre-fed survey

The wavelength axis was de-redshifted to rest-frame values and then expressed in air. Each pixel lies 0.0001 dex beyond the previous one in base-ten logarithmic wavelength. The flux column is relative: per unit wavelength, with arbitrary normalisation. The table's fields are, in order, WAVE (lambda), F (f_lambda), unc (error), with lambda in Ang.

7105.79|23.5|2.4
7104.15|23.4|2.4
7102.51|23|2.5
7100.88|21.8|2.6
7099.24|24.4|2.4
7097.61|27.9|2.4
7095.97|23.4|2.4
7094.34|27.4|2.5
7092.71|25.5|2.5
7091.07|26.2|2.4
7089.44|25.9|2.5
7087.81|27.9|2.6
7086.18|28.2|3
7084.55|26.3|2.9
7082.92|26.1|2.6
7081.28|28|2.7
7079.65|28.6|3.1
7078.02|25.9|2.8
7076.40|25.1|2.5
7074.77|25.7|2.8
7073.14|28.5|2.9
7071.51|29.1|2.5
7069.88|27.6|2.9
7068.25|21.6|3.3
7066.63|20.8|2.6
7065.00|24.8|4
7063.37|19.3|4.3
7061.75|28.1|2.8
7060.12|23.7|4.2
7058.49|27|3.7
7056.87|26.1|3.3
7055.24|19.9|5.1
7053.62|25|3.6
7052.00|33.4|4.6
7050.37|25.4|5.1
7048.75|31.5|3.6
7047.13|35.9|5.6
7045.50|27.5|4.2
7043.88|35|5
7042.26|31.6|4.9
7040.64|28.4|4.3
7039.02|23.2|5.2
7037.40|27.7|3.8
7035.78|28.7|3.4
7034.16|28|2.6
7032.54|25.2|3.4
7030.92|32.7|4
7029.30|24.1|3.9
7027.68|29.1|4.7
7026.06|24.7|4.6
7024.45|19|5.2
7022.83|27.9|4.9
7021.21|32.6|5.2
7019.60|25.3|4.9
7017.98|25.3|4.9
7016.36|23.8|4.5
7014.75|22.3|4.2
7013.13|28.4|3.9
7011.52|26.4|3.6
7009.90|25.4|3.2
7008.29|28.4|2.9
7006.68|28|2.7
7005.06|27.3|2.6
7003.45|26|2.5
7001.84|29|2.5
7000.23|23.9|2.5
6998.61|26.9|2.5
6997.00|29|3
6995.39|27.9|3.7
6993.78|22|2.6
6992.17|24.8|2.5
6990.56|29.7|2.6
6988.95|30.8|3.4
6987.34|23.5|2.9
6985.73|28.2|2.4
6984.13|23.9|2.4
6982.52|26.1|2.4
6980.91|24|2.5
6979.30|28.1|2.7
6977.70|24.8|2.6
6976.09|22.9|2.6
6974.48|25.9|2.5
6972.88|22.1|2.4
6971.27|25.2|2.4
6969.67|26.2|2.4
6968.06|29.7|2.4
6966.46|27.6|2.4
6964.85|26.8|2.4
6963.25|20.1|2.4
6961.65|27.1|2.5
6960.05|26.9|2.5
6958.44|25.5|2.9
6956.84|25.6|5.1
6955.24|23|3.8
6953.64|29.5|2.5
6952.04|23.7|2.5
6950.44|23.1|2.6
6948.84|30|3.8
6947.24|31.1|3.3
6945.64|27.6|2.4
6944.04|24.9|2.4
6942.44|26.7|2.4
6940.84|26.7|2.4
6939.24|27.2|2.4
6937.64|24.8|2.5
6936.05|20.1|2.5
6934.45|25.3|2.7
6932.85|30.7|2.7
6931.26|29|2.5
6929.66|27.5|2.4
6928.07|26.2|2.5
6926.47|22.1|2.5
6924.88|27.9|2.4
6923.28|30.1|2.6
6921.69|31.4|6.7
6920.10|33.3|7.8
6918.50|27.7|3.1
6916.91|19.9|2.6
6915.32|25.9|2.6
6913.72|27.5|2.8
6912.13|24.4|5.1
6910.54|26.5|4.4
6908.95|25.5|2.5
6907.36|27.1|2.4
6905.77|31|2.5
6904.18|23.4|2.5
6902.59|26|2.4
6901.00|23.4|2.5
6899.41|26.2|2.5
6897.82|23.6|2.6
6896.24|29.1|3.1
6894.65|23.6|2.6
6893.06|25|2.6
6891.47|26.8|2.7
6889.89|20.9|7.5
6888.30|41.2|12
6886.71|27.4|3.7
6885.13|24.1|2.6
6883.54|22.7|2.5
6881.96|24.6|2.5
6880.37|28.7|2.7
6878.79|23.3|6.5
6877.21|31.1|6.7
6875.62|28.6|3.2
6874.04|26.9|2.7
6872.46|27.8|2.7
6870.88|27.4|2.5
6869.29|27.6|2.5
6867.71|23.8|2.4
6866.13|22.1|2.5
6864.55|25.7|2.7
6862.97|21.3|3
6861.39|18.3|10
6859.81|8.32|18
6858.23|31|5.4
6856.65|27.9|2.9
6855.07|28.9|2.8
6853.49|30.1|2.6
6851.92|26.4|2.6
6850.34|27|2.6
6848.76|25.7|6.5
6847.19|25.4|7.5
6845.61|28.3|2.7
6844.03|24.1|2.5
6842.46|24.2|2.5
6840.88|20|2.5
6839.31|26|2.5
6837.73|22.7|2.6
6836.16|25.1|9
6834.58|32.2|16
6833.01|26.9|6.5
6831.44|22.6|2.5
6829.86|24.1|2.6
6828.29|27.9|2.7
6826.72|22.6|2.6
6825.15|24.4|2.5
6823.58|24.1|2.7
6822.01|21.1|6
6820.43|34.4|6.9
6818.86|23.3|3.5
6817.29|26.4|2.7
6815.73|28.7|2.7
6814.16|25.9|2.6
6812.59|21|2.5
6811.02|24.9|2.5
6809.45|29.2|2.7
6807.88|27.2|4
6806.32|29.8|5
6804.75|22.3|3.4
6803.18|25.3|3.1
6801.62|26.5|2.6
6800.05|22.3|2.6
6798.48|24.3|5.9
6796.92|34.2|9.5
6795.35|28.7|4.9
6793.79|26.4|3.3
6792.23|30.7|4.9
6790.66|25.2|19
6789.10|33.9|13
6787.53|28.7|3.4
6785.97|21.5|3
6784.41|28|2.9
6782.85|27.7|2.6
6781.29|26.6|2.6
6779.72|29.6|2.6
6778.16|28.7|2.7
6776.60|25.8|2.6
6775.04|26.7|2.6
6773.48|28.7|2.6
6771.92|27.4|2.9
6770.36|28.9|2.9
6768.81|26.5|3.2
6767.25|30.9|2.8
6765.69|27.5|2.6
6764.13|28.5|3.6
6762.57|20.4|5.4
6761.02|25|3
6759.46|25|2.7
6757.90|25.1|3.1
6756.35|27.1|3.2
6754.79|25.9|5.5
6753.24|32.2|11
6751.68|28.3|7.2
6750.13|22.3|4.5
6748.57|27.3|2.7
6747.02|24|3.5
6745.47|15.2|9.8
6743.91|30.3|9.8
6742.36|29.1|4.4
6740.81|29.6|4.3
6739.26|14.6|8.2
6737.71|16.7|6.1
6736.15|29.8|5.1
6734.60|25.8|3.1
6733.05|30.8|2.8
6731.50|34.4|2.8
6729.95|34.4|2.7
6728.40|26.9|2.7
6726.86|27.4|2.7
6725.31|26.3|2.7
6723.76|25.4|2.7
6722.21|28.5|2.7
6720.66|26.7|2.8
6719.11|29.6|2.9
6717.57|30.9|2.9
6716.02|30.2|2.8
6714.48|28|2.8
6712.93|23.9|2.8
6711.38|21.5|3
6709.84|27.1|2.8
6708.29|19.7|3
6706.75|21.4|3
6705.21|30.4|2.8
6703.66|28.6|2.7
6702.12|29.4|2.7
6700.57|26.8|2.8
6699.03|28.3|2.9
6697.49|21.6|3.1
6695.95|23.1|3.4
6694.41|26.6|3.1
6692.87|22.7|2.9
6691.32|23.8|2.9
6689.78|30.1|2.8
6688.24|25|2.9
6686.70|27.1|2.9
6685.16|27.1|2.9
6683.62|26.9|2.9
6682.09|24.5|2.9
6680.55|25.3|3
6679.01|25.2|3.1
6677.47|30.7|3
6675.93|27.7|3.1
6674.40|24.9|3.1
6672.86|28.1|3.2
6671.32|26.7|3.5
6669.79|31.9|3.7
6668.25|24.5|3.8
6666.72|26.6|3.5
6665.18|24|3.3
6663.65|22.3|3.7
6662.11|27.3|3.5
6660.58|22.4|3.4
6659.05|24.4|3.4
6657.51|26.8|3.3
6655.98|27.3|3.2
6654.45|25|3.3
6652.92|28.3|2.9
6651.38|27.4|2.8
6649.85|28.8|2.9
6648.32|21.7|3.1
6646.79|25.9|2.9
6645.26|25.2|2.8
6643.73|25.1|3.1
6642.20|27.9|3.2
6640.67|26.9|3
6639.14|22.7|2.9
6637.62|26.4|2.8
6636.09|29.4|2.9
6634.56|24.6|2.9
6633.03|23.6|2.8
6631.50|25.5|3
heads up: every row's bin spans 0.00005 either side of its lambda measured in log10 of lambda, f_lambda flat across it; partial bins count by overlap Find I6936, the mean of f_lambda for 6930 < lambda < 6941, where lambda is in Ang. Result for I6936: 26.3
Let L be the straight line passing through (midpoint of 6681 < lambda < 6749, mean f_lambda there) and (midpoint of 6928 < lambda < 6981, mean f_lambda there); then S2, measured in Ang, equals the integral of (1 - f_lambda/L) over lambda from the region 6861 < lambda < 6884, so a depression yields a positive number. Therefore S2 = 0.58 Ang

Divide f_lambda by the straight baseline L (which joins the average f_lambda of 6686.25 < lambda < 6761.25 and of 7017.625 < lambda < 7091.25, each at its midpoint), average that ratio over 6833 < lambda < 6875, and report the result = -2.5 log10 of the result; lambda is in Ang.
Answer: 0.06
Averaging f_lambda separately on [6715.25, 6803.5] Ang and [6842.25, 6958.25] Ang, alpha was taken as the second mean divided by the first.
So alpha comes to 1.0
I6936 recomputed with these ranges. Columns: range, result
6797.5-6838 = 25.7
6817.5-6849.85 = 25.3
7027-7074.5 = 27.2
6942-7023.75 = 26.3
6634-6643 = 26.4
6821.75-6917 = 25.6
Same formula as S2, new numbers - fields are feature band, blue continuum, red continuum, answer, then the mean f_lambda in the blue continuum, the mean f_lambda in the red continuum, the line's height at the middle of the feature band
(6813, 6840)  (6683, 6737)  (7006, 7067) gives 1.2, 27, 26.9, 27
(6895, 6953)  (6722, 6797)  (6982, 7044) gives 0.8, 27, 26.8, 26.9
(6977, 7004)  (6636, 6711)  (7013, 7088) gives 0.3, 26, 26.8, 26.7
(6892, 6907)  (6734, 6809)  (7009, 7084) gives 0.5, 26.5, 26.7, 26.6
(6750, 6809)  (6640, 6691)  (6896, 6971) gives -1.8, 26.3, 26.5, 26.4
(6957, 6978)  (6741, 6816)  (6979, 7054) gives 1.3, 26.8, 27.3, 27.2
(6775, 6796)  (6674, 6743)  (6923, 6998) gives -1.1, 26.6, 26.2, 26.4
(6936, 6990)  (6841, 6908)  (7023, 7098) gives 0.6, 25.8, 26.8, 26.3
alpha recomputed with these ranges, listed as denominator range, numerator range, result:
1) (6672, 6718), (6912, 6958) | 1.02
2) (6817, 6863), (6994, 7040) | 1.06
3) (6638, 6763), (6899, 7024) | 1.01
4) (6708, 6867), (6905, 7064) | 1.02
